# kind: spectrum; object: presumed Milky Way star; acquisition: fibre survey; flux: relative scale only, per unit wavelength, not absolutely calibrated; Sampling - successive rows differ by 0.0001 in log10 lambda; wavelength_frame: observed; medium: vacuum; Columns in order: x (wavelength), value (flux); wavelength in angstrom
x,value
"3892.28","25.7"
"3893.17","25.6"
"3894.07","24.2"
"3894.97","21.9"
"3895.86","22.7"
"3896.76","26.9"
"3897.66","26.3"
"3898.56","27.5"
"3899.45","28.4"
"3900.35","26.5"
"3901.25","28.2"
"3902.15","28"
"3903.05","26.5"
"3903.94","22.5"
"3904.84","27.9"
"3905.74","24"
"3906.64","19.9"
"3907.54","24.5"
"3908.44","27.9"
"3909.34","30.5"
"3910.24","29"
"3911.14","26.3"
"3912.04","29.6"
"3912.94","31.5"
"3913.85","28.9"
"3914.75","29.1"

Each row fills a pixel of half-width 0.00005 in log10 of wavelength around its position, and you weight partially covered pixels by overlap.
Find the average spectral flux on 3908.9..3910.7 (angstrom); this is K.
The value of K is 29.7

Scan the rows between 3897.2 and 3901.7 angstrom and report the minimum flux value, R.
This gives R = 26.3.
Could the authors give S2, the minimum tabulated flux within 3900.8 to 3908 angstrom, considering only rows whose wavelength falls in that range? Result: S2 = 19.9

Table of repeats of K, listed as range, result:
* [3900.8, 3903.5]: 27.6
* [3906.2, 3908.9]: 24.1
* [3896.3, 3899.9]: 27.3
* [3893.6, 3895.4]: 23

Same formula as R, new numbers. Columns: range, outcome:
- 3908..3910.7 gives 27.9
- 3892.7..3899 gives 21.9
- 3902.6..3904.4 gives 22.5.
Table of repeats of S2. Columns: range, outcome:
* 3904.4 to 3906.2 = 24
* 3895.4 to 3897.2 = 22.7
